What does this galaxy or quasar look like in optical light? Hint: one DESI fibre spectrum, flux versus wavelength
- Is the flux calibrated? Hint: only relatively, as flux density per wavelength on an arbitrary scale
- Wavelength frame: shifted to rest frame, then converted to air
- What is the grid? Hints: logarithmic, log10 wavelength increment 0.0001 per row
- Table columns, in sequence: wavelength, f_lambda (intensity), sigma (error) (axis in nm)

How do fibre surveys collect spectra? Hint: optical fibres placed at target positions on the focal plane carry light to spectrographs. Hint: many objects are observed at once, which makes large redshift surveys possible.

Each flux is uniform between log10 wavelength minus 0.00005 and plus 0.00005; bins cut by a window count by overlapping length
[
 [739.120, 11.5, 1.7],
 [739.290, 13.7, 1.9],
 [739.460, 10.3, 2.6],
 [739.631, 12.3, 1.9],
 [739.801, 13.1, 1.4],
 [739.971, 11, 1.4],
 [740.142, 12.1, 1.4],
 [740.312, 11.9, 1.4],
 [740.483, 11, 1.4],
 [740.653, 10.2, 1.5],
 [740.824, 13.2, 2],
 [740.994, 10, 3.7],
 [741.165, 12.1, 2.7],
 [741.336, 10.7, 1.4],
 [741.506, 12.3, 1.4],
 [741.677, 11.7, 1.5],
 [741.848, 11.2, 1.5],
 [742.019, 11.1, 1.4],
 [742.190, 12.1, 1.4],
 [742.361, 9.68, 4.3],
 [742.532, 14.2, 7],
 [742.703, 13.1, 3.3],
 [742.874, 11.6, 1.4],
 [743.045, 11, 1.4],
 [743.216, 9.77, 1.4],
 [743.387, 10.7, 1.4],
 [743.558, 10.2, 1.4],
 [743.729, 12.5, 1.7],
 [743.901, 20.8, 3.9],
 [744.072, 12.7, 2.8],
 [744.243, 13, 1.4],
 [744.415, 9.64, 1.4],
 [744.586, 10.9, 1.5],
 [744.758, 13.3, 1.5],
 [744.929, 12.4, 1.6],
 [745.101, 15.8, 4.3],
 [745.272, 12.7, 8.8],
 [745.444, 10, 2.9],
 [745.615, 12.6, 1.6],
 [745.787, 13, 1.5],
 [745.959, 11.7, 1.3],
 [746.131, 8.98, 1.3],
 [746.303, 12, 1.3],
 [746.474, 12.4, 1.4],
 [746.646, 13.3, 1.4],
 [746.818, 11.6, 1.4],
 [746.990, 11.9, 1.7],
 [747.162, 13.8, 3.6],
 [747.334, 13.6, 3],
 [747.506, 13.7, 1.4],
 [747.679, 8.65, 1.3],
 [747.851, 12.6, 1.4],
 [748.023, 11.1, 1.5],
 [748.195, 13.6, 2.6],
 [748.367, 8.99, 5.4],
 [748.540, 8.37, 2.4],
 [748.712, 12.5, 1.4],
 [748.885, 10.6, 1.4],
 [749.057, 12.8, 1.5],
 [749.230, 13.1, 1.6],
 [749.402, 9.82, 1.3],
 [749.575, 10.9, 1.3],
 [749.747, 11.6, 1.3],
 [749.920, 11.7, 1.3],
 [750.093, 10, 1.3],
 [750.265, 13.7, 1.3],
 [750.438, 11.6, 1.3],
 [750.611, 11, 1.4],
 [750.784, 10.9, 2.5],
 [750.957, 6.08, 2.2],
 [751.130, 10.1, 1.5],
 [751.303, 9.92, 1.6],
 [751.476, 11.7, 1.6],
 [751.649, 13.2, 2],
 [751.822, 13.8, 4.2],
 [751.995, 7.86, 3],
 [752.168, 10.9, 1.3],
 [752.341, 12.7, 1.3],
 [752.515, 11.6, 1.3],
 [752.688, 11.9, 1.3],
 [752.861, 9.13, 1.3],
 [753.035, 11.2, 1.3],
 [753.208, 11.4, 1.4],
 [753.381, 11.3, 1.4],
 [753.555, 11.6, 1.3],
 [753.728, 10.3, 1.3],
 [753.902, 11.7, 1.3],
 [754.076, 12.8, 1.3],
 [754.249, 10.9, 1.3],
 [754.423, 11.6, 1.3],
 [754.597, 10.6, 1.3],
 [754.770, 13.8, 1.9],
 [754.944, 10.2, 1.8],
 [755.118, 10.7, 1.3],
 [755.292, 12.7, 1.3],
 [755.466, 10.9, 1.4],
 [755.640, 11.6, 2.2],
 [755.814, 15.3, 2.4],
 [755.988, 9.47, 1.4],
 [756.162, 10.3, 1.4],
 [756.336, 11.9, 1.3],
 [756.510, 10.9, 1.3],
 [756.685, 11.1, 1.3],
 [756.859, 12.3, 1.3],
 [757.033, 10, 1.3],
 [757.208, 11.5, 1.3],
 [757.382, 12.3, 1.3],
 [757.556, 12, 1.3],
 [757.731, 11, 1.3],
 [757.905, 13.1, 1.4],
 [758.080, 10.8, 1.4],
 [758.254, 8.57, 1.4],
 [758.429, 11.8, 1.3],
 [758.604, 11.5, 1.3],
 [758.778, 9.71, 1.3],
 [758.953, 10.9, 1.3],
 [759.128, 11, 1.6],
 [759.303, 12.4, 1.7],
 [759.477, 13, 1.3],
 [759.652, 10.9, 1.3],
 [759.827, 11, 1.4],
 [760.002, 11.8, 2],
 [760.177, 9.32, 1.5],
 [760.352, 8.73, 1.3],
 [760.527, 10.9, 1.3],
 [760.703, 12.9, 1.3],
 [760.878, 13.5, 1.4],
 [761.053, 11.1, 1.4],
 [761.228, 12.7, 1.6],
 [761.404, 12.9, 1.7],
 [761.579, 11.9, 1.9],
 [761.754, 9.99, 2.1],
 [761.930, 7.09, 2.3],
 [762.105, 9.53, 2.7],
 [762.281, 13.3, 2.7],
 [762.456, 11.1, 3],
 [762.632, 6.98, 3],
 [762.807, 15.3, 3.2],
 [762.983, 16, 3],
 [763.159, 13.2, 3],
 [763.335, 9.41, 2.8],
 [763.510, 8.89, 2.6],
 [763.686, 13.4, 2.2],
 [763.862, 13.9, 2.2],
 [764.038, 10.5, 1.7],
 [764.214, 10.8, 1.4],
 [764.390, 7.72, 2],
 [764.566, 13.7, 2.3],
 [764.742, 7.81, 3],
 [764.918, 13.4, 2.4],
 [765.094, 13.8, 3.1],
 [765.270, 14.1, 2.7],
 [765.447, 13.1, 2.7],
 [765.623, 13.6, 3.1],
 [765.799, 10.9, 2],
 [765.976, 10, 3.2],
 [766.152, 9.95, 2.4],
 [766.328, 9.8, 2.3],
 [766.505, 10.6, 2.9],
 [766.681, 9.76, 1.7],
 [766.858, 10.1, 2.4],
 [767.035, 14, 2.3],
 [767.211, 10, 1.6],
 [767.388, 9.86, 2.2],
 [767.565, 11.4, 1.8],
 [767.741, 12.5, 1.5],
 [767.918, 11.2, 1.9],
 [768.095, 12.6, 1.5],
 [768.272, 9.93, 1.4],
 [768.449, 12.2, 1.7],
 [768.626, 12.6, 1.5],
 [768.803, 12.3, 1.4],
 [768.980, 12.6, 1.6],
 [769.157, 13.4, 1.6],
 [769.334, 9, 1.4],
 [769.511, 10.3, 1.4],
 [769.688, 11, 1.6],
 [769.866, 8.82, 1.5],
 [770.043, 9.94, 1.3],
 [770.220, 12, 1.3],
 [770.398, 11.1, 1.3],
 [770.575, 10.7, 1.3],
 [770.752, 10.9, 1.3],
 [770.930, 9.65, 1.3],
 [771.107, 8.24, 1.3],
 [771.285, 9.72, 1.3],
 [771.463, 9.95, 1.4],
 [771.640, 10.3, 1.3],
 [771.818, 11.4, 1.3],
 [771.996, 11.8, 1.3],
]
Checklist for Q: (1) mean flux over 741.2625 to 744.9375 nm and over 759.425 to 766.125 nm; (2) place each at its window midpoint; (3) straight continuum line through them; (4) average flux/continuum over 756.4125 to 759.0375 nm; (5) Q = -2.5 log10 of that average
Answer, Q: 0.05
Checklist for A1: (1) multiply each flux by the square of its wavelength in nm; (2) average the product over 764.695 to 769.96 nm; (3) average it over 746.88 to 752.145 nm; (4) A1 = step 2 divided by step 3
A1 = 1.06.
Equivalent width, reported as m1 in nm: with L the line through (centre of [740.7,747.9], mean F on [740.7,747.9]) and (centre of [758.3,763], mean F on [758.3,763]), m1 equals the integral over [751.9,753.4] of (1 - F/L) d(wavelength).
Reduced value 0.10 nm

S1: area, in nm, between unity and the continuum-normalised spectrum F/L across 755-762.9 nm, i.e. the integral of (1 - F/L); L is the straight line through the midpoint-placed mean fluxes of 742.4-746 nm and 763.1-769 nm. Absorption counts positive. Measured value 0.323 nm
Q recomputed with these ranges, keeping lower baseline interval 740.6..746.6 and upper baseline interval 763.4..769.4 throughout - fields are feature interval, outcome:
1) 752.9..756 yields 0.016 mag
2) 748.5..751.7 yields 0.076 mag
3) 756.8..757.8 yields 0.016 mag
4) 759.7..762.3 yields 0.052 mag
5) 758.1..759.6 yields 0.051 mag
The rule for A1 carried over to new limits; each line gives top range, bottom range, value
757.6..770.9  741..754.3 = 1.01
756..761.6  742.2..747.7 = 0.96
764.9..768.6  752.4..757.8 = 1.04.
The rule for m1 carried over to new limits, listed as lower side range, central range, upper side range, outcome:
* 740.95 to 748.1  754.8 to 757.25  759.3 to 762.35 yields 0.02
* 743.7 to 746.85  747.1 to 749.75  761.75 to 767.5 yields 0.17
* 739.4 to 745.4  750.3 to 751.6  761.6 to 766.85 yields 0.15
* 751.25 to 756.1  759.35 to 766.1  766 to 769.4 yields -0.12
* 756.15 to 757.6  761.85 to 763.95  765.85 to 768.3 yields -0.08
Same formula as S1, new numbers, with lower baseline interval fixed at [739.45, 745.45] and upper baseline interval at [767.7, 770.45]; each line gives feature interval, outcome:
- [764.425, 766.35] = -0.06 nm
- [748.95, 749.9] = 0.02 nm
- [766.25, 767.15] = 0.04 nm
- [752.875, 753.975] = 0.06 nm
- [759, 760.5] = 0.07 nm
